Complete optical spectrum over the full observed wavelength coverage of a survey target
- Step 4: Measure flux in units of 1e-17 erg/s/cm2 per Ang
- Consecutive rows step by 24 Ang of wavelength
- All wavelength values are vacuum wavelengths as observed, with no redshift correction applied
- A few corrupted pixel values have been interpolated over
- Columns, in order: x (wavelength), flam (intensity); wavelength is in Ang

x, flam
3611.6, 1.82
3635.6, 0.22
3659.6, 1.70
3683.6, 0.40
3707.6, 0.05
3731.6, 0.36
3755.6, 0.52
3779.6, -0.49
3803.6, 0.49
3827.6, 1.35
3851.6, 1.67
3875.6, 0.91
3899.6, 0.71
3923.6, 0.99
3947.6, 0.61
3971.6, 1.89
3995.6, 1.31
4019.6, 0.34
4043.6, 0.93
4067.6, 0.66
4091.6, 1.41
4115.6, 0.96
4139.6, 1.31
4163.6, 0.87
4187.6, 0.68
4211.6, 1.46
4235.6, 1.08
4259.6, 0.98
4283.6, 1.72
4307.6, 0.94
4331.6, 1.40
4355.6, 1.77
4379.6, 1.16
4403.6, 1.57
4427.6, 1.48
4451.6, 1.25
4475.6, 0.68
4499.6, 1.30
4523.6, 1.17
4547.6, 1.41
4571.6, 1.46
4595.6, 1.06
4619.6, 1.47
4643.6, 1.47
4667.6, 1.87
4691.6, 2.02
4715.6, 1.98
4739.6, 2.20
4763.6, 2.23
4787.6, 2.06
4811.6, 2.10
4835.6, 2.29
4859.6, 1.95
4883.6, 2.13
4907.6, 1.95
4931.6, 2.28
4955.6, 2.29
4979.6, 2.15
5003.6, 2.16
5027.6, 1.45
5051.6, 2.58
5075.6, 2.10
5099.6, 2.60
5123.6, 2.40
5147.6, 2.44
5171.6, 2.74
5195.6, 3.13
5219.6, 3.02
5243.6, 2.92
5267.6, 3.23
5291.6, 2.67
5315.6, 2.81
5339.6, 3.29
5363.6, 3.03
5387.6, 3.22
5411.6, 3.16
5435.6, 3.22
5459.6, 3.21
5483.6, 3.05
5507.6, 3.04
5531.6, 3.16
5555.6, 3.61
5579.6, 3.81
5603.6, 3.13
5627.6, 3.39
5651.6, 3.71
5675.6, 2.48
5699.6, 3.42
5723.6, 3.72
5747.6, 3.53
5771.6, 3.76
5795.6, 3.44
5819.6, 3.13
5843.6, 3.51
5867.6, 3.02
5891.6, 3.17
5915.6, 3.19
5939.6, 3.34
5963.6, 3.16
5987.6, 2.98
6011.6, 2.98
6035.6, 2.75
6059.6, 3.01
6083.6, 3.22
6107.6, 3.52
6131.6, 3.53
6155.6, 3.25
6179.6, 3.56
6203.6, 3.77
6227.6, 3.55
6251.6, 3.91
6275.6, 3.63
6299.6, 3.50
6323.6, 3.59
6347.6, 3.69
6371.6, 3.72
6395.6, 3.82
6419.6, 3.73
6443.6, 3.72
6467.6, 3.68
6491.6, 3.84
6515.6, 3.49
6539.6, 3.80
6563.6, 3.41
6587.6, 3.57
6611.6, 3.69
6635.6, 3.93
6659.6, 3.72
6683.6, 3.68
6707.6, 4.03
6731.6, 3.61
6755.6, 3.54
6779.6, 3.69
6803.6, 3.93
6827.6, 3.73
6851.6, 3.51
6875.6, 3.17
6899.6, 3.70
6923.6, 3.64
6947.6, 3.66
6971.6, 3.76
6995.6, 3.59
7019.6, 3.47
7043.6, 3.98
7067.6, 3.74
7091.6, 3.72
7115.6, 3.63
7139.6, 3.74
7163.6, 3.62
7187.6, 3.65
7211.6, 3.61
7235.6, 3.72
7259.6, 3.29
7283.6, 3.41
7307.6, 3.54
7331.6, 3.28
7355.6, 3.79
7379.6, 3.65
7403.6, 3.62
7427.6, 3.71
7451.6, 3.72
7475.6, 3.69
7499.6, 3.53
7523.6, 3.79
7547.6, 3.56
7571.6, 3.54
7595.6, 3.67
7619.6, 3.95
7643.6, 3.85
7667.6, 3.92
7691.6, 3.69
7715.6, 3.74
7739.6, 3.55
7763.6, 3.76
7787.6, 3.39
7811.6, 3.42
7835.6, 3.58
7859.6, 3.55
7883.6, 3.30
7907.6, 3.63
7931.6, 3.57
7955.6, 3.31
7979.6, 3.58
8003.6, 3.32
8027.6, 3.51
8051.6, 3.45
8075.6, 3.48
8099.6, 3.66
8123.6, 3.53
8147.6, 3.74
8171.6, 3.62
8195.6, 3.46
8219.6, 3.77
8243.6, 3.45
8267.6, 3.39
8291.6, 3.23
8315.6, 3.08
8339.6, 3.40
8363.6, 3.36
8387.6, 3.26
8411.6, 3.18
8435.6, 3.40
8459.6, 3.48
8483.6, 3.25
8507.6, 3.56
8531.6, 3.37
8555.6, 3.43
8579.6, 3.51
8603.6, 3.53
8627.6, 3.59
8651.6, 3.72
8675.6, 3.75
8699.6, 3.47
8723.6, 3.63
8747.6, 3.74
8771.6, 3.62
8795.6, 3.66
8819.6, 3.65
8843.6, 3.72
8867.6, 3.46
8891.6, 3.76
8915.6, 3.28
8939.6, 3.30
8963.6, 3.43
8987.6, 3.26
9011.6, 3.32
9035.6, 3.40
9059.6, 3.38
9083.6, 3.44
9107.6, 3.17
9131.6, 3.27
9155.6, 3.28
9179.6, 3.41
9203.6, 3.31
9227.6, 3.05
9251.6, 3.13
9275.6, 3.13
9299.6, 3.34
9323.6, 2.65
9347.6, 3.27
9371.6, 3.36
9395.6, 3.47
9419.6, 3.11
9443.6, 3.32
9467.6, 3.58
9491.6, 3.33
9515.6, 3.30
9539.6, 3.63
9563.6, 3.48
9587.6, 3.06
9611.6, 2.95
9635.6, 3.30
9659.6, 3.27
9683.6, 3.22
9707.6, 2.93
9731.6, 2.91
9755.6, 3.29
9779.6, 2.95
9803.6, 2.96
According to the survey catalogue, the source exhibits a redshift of 0.167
